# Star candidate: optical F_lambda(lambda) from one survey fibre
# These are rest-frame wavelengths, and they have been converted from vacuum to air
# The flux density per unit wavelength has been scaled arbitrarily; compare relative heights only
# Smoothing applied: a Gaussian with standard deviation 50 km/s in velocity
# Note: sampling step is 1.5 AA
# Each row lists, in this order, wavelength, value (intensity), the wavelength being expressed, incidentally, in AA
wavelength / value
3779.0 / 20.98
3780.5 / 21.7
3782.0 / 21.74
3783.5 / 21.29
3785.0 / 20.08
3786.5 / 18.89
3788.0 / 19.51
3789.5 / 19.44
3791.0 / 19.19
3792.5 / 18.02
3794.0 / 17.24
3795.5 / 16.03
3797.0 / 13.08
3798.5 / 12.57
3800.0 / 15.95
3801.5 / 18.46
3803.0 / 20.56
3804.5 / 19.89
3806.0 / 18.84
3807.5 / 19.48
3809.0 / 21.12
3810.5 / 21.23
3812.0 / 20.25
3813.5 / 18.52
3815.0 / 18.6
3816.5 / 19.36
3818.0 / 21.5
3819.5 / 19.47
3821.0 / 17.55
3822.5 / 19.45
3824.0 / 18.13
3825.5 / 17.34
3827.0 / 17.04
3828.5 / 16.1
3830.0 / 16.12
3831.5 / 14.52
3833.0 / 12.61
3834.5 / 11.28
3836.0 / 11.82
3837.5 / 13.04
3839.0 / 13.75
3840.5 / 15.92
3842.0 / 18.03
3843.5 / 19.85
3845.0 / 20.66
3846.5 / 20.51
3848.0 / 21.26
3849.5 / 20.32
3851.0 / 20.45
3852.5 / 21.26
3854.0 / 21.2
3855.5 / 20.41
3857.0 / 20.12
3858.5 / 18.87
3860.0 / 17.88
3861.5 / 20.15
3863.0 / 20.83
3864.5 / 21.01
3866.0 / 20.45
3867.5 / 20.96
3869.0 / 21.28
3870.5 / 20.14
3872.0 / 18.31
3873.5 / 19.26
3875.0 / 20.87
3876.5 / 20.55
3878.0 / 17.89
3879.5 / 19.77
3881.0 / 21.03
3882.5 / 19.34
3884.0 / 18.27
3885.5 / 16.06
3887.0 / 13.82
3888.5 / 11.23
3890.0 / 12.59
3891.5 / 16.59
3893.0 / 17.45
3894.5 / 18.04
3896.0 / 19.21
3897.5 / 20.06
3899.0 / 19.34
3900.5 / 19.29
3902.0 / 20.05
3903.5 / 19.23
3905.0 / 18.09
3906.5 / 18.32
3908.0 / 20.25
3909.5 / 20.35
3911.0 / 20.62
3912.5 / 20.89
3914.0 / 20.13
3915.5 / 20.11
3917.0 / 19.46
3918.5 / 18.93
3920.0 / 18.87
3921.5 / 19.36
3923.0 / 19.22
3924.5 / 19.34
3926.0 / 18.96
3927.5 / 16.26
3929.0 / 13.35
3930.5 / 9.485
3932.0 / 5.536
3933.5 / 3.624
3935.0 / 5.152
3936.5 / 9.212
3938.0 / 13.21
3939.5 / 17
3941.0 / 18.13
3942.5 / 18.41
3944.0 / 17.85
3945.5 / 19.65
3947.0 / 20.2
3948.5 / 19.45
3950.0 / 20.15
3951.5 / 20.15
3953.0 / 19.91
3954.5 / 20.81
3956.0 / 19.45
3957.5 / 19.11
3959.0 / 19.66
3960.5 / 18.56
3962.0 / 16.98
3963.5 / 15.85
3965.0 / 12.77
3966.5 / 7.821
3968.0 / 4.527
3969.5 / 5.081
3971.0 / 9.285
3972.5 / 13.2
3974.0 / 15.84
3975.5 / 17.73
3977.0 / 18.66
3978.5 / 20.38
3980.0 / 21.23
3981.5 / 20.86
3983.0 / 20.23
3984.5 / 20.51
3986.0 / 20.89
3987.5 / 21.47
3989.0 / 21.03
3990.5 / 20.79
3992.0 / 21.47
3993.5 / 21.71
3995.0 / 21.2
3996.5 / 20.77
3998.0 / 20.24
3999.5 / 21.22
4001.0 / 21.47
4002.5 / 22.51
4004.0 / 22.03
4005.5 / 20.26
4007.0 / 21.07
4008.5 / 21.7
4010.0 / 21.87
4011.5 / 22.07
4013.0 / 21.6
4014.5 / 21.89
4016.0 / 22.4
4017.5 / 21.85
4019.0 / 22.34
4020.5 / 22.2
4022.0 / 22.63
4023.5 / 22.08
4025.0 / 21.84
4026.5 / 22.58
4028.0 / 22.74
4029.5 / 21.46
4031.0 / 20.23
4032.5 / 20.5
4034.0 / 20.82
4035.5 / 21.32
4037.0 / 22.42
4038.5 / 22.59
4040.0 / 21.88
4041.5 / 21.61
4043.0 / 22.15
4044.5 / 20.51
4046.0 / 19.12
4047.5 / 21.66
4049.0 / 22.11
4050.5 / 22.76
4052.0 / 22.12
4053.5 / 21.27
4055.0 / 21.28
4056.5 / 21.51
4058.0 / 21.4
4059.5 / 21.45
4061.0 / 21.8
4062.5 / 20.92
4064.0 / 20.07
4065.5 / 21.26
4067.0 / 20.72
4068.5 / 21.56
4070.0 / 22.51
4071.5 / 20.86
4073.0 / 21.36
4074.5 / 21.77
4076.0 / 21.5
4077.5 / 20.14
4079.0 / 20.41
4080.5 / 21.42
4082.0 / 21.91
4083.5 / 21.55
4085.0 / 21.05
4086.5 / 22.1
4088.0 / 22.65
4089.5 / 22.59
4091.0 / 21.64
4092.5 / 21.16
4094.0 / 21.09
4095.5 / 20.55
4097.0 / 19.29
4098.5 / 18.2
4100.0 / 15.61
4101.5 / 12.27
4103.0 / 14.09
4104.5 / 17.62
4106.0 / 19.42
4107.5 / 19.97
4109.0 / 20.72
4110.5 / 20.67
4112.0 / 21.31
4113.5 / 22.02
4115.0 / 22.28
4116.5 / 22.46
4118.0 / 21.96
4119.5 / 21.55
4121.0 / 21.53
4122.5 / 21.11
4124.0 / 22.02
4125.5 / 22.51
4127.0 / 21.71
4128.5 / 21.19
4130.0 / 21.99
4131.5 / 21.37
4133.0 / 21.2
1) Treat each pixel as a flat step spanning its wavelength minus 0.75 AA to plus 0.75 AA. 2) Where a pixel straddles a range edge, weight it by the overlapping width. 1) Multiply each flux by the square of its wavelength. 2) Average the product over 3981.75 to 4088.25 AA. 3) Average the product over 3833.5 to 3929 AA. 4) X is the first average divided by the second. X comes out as 1.2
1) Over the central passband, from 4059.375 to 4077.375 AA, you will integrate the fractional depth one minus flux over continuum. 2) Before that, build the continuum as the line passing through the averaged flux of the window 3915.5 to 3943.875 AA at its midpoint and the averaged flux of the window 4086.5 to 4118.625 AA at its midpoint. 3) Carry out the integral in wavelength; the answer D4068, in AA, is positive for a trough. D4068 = -2.23 AA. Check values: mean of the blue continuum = 14.9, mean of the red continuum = 19.9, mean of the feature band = 21.3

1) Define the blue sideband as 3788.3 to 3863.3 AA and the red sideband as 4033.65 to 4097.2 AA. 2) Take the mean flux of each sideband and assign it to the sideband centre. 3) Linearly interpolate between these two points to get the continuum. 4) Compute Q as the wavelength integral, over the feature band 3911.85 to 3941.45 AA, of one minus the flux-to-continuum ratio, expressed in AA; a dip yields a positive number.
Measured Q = 6.39 AA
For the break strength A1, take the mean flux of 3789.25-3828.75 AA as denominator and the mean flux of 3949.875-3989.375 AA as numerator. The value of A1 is 0.93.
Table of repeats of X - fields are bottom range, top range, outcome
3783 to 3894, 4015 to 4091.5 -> 1.32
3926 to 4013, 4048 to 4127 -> 1.27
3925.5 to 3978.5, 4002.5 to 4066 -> 1.51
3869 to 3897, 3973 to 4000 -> 1.19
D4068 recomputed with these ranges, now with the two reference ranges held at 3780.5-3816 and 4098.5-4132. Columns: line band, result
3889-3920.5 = 0.59 AA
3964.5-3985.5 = 4.94 AA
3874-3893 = 1.77 AA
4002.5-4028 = -2.85 AA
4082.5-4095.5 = -1.03 AA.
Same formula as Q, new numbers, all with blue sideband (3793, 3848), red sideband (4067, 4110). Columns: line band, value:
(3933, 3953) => 3.05 AA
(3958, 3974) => 5.31 AA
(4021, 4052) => -3.17 AA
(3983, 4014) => -3.23 AA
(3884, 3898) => 1.55 AA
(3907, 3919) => -1.10 AA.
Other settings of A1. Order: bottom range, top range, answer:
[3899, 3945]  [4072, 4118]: 1.22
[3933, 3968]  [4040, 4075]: 1.33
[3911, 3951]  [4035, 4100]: 1.30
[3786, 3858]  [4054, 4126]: 1.15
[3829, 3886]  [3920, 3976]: 0.82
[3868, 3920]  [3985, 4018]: 1.14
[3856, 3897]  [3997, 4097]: 1.16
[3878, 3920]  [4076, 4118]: 1.09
